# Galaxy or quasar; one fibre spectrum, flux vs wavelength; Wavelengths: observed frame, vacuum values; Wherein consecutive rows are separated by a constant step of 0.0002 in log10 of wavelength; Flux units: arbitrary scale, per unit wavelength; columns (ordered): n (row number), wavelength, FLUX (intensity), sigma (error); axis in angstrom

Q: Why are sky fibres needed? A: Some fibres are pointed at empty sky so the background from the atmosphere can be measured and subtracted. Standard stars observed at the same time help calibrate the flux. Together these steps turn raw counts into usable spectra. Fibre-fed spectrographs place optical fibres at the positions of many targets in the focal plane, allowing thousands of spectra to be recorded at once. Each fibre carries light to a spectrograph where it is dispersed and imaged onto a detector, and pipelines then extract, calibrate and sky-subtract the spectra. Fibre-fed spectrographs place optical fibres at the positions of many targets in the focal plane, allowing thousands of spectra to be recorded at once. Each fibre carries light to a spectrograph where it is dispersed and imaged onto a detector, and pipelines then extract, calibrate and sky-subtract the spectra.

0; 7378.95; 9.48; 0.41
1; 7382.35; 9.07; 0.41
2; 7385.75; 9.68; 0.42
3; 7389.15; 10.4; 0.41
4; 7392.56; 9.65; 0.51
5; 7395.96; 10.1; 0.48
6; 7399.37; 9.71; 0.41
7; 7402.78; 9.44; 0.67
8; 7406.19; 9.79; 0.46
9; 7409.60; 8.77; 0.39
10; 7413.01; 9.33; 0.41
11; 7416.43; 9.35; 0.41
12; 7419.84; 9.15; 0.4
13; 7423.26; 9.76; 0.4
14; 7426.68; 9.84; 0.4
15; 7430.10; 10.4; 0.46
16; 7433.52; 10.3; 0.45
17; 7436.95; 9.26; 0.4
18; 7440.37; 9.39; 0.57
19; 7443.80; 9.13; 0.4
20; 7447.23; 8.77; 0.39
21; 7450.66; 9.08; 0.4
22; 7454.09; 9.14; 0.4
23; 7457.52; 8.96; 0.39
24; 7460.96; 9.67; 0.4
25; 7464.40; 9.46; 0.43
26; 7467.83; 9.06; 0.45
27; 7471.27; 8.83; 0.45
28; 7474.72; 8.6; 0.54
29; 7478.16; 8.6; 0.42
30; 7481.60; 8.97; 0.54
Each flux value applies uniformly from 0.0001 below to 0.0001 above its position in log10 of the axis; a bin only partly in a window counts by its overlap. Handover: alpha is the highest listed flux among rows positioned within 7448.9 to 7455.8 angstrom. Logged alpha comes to 9.14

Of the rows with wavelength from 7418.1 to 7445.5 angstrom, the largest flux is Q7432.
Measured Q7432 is 10.4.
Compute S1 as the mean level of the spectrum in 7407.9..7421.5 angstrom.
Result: 9.15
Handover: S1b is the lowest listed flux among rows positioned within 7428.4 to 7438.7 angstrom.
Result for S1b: 9.26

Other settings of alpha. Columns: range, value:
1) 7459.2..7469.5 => 9.67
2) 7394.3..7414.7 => 10.1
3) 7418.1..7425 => 9.76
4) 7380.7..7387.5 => 9.68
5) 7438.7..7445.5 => 9.39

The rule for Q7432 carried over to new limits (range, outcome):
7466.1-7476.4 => 9.06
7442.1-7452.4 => 9.13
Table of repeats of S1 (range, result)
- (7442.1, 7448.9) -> 8.95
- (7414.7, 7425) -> 9.42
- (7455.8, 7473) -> 9.19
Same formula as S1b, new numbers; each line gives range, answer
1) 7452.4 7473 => 8.83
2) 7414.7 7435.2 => 9.15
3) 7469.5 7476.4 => 8.6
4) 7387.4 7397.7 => 9.65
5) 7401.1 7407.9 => 9.44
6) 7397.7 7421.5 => 8.77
